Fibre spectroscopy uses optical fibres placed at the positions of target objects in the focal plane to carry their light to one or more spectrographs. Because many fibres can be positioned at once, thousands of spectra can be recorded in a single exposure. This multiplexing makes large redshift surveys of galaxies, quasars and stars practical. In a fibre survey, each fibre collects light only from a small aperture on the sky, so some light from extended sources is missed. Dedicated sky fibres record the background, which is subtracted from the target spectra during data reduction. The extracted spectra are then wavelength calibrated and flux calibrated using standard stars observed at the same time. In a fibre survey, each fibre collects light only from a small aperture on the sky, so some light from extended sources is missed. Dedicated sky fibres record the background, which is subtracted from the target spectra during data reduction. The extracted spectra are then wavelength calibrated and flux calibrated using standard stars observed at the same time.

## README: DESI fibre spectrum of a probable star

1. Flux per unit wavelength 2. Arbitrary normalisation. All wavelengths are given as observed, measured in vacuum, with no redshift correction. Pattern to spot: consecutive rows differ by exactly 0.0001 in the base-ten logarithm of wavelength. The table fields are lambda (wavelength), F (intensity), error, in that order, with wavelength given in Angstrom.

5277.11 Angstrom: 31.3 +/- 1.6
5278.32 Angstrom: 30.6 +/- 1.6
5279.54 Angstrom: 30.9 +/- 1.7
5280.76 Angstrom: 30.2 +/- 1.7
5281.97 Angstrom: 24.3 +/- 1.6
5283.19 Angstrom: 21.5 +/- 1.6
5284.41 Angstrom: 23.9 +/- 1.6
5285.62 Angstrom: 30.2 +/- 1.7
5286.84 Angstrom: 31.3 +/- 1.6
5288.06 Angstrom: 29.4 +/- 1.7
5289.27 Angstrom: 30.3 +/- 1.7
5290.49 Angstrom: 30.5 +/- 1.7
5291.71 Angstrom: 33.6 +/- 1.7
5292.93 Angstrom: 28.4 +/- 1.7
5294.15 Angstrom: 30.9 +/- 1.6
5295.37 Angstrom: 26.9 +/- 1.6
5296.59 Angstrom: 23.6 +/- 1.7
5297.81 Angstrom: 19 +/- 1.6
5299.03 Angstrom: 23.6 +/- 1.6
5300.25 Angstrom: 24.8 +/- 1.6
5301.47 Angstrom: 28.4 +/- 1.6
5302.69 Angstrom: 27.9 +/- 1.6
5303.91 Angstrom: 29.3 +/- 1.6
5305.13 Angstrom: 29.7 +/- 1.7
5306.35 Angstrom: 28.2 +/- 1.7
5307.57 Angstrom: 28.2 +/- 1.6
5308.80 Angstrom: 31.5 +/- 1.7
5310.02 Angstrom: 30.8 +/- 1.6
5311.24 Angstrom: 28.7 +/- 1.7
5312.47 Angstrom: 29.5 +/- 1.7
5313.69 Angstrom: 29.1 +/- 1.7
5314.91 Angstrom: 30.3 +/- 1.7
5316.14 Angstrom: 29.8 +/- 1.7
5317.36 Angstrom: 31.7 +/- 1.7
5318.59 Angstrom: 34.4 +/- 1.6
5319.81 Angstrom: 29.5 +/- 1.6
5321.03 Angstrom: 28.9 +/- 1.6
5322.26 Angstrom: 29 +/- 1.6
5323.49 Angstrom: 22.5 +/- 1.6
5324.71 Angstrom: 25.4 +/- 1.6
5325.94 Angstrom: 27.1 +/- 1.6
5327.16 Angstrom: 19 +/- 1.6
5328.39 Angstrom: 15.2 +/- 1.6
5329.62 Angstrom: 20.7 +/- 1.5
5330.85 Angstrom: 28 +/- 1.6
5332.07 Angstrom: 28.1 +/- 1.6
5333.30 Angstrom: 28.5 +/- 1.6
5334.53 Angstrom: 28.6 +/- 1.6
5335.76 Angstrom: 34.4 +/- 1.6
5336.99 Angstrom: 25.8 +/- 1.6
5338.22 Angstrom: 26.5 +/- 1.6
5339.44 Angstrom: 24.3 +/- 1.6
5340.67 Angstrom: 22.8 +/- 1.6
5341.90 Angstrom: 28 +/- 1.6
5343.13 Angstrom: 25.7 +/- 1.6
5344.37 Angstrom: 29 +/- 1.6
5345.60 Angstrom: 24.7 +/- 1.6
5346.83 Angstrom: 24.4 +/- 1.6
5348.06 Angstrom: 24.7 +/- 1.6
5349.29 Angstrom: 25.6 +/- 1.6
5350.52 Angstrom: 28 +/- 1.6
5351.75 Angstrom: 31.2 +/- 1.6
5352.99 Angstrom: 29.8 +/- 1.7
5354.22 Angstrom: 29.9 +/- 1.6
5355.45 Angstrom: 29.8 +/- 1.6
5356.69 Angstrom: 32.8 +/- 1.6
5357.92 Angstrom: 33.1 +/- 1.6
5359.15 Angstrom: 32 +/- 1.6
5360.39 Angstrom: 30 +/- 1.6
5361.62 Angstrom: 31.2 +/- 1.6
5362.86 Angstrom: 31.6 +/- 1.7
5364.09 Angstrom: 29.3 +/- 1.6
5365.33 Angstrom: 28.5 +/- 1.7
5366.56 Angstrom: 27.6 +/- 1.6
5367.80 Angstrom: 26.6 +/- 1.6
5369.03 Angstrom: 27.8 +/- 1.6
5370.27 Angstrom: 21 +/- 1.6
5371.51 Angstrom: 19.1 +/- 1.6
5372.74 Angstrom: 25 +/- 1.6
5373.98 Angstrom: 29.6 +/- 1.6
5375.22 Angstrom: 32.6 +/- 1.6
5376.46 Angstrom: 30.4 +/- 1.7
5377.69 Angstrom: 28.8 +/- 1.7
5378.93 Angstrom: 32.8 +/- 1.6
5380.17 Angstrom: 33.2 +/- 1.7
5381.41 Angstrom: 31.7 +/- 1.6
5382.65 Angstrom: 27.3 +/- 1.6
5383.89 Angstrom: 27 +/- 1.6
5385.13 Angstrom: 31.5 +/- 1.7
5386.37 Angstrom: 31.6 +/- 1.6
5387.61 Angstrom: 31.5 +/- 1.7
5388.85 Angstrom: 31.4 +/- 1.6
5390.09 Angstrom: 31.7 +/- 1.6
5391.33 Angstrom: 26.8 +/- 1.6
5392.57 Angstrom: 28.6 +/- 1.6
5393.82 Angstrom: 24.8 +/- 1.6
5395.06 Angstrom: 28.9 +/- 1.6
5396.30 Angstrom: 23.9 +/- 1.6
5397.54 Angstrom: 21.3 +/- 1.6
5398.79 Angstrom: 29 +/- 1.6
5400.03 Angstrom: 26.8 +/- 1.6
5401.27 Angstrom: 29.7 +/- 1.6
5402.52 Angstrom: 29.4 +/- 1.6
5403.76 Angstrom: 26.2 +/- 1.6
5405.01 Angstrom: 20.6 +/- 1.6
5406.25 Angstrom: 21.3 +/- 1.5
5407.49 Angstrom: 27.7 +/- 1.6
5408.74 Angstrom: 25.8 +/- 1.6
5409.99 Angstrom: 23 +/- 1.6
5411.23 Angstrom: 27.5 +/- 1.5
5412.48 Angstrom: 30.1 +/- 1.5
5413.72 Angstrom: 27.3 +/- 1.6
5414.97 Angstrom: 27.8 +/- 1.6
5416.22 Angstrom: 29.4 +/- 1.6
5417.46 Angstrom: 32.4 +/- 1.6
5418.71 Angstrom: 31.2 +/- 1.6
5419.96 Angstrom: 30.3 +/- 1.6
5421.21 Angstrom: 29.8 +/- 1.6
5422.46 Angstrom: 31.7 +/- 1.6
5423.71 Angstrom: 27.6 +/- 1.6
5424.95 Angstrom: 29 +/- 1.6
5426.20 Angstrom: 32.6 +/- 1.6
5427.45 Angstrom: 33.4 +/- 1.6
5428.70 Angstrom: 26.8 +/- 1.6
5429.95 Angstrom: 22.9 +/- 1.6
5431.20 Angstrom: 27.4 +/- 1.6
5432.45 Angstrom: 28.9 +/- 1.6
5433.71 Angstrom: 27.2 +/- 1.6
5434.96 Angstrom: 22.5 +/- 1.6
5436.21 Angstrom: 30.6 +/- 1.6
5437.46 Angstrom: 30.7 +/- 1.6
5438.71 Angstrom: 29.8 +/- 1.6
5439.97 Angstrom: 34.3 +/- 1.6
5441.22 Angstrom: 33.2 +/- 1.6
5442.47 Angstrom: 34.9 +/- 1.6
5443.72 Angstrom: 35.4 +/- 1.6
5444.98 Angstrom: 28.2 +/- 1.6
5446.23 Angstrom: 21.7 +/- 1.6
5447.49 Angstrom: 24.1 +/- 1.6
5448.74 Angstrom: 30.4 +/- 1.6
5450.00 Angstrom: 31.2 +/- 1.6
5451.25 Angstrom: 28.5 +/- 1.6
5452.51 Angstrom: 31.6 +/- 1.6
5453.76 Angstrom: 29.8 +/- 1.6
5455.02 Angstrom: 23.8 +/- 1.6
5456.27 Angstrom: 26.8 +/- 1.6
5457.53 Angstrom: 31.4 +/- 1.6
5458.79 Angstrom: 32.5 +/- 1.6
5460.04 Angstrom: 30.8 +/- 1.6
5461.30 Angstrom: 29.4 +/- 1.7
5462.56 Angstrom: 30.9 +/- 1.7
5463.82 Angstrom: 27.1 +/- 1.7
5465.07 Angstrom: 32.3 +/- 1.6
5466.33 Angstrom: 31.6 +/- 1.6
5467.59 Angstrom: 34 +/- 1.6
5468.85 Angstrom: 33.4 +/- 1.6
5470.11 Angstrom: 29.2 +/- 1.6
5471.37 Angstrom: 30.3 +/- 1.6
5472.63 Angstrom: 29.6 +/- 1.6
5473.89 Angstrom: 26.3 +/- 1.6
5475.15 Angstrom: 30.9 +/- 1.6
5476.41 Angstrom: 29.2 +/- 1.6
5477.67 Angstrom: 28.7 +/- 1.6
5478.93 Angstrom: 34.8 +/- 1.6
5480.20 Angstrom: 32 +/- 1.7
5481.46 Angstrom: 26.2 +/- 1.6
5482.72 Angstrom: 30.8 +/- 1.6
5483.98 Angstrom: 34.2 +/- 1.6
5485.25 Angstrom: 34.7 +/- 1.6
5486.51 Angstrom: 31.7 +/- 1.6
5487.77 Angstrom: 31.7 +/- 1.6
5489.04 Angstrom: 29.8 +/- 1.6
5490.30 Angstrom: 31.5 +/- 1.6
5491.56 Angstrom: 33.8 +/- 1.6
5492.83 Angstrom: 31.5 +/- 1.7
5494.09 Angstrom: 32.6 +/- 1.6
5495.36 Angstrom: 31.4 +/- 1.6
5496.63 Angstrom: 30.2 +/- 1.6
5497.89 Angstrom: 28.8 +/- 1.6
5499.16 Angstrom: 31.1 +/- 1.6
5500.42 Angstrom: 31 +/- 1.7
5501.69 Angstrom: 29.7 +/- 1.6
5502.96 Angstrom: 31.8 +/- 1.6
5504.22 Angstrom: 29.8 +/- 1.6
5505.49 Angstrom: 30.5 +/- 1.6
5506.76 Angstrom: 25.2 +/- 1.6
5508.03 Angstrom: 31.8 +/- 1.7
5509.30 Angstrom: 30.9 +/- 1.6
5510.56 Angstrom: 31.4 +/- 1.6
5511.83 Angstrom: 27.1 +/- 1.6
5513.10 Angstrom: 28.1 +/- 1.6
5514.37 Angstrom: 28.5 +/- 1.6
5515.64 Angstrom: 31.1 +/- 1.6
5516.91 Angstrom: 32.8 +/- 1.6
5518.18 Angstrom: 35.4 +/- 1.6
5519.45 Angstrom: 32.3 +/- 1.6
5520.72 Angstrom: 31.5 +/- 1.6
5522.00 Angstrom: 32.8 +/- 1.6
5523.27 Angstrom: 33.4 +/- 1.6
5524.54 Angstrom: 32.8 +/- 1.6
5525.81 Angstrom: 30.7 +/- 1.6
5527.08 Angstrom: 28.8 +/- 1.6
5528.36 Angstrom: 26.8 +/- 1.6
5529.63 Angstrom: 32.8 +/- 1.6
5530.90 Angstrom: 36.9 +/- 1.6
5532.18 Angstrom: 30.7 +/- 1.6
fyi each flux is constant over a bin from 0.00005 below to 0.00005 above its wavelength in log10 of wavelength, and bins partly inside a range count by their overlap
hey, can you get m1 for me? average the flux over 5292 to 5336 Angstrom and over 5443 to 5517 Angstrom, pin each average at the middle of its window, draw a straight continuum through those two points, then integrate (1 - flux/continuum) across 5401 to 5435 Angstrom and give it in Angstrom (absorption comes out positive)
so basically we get 1.5 Angstrom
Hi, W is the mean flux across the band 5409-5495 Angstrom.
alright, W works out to 29.9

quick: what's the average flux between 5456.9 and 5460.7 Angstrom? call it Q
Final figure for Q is 31.5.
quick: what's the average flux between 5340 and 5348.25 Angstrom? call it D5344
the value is 25.6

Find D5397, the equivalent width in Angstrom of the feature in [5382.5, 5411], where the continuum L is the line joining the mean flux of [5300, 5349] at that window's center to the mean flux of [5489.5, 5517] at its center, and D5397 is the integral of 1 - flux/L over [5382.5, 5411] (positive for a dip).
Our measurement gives 1.4 Angstrom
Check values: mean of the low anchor 27.3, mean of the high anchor 30.4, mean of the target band 27.2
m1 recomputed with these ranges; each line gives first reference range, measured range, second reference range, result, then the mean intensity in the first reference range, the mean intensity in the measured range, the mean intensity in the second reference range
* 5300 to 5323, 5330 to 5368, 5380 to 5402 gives 0.9 Angstrom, 29.5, 28.4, 28.6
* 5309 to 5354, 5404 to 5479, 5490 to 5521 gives 0.9 Angstrom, 27.3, 29.1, 30.8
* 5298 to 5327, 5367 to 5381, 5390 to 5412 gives -0.6 Angstrom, 28.3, 28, 26.2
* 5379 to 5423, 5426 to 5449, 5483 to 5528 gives 0.1 Angstrom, 28.3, 29.1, 31.1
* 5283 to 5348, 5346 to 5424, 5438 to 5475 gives 0.9 Angstrom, 27.4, 28.4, 30.1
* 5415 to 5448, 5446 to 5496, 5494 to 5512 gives -0.8 Angstrom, 29.4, 30.4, 30.2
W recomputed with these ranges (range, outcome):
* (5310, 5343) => 27.2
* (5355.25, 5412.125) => 28.2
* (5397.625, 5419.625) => 27.3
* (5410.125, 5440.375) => 29.1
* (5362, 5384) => 28.4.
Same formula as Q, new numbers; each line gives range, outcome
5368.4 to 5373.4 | 23.3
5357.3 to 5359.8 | 32.5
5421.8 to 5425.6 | 29.5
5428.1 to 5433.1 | 26.5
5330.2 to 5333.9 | 28.2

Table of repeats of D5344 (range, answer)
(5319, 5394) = 27.9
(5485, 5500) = 31.5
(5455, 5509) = 30.7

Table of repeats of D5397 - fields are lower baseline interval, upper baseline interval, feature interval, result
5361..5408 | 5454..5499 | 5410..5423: -0.2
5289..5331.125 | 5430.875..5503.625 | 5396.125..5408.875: 1.5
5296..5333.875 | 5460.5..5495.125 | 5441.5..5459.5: 0.6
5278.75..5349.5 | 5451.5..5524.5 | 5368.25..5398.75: 0.5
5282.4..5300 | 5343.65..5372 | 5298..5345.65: 0.6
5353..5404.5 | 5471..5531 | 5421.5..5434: 0.4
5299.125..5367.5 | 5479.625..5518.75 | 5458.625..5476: -0.1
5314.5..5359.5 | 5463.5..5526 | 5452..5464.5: 0.3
